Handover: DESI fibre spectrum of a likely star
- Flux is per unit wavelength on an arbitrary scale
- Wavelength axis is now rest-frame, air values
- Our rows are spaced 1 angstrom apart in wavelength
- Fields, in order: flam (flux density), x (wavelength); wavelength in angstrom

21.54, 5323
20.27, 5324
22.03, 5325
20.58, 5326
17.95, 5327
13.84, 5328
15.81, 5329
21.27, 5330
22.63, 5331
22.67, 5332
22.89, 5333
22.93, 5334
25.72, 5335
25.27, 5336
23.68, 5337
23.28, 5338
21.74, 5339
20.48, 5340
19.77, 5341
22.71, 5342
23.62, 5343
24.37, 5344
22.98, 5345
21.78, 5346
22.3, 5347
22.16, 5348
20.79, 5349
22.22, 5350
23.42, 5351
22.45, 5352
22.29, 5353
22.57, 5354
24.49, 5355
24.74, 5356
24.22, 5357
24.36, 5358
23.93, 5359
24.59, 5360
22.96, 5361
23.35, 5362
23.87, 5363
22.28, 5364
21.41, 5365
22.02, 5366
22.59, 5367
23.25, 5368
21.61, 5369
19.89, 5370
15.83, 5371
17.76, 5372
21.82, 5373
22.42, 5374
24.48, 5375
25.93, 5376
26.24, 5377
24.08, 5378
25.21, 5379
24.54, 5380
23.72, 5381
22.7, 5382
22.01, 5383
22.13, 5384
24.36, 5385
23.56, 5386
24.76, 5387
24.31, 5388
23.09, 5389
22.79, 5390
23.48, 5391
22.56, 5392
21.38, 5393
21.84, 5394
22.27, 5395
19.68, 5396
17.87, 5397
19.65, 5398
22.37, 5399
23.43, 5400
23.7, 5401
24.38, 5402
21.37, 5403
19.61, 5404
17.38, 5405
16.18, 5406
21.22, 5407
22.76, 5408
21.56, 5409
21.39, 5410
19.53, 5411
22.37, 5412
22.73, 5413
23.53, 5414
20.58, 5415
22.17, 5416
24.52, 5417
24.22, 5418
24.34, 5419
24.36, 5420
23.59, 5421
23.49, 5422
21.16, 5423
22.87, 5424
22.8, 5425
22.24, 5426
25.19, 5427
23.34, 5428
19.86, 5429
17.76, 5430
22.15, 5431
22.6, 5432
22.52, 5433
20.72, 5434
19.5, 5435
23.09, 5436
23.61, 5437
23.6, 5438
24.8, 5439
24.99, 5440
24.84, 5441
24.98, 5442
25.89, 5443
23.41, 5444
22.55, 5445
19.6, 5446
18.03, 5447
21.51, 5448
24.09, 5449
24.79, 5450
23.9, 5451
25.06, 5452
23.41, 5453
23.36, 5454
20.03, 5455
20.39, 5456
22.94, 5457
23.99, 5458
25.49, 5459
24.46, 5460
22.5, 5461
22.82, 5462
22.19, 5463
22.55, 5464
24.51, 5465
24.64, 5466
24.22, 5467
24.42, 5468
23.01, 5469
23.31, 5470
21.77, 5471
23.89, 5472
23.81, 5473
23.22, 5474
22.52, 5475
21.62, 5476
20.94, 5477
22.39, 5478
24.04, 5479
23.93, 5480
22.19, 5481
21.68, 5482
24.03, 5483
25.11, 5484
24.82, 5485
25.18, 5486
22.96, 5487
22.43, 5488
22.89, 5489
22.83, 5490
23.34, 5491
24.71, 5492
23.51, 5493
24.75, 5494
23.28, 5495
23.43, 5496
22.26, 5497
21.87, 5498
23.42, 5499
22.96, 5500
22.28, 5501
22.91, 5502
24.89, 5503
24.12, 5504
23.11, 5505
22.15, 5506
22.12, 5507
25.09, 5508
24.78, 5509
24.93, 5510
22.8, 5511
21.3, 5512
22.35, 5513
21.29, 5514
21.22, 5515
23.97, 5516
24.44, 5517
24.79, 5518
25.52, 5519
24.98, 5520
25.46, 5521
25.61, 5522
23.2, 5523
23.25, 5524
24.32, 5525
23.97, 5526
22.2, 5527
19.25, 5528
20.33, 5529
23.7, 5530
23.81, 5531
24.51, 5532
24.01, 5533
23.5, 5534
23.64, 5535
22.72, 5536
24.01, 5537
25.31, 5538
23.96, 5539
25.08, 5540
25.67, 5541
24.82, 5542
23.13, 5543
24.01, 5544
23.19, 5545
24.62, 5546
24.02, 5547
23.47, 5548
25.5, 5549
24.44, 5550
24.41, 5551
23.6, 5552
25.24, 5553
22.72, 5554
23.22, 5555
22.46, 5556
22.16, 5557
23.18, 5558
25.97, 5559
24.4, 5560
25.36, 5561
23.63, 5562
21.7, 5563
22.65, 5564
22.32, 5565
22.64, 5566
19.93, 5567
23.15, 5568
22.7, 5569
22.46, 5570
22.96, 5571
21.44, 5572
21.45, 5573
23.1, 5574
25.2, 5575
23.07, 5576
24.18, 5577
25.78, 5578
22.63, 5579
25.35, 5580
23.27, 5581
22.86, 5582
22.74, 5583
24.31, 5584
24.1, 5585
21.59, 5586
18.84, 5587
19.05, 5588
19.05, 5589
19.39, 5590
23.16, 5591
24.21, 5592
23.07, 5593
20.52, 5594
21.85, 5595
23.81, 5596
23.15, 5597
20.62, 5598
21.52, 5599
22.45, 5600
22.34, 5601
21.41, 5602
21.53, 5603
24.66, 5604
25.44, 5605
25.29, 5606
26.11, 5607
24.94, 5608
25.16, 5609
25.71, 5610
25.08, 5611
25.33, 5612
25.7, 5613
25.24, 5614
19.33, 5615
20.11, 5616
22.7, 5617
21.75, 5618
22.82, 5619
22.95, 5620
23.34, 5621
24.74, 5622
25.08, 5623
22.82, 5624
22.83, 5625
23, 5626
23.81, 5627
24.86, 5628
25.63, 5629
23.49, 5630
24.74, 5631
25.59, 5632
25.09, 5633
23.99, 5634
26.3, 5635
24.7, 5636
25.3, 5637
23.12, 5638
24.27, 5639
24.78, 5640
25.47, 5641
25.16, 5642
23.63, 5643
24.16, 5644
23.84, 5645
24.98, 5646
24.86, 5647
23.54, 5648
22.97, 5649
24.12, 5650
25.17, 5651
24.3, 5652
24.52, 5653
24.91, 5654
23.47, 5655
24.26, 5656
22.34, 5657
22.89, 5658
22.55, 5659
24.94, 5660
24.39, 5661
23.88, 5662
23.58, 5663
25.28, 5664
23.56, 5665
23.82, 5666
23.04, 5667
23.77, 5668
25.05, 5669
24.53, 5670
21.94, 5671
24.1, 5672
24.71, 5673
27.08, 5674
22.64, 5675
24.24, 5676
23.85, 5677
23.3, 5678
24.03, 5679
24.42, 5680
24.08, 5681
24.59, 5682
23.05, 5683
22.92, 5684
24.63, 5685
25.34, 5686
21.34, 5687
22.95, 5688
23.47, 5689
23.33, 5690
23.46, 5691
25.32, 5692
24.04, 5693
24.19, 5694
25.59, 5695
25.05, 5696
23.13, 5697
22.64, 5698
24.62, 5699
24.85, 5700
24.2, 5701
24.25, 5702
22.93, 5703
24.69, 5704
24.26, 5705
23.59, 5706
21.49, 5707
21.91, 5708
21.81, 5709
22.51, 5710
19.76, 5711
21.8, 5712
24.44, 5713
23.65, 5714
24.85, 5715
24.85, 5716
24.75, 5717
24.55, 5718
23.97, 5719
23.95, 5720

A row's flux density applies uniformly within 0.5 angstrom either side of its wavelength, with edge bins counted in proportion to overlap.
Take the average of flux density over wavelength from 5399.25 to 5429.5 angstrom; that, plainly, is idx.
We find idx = 22.2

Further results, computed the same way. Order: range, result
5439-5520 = 23.3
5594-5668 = 23.9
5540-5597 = 23.1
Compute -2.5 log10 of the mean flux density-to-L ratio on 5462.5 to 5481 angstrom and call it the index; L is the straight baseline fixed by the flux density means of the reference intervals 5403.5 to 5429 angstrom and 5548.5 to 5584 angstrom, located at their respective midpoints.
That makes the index -0.027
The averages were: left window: 22.1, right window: 23.4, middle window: 23.1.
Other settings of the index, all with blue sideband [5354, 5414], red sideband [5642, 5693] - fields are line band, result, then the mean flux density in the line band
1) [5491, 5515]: -0.01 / 23.2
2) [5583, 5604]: 0.08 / 21.9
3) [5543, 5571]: 0.00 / 23.4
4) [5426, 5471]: -0.01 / 22.9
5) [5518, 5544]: -0.03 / 23.9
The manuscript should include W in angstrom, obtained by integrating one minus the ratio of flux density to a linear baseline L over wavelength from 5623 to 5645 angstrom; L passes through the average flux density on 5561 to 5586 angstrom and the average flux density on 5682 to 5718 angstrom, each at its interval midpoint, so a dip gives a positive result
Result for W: -1.0 angstrom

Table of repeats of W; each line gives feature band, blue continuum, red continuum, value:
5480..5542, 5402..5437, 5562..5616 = -2.97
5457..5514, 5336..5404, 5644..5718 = -0.55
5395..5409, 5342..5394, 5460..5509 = 1.34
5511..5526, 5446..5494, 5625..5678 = -0.15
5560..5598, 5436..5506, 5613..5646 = 1.79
